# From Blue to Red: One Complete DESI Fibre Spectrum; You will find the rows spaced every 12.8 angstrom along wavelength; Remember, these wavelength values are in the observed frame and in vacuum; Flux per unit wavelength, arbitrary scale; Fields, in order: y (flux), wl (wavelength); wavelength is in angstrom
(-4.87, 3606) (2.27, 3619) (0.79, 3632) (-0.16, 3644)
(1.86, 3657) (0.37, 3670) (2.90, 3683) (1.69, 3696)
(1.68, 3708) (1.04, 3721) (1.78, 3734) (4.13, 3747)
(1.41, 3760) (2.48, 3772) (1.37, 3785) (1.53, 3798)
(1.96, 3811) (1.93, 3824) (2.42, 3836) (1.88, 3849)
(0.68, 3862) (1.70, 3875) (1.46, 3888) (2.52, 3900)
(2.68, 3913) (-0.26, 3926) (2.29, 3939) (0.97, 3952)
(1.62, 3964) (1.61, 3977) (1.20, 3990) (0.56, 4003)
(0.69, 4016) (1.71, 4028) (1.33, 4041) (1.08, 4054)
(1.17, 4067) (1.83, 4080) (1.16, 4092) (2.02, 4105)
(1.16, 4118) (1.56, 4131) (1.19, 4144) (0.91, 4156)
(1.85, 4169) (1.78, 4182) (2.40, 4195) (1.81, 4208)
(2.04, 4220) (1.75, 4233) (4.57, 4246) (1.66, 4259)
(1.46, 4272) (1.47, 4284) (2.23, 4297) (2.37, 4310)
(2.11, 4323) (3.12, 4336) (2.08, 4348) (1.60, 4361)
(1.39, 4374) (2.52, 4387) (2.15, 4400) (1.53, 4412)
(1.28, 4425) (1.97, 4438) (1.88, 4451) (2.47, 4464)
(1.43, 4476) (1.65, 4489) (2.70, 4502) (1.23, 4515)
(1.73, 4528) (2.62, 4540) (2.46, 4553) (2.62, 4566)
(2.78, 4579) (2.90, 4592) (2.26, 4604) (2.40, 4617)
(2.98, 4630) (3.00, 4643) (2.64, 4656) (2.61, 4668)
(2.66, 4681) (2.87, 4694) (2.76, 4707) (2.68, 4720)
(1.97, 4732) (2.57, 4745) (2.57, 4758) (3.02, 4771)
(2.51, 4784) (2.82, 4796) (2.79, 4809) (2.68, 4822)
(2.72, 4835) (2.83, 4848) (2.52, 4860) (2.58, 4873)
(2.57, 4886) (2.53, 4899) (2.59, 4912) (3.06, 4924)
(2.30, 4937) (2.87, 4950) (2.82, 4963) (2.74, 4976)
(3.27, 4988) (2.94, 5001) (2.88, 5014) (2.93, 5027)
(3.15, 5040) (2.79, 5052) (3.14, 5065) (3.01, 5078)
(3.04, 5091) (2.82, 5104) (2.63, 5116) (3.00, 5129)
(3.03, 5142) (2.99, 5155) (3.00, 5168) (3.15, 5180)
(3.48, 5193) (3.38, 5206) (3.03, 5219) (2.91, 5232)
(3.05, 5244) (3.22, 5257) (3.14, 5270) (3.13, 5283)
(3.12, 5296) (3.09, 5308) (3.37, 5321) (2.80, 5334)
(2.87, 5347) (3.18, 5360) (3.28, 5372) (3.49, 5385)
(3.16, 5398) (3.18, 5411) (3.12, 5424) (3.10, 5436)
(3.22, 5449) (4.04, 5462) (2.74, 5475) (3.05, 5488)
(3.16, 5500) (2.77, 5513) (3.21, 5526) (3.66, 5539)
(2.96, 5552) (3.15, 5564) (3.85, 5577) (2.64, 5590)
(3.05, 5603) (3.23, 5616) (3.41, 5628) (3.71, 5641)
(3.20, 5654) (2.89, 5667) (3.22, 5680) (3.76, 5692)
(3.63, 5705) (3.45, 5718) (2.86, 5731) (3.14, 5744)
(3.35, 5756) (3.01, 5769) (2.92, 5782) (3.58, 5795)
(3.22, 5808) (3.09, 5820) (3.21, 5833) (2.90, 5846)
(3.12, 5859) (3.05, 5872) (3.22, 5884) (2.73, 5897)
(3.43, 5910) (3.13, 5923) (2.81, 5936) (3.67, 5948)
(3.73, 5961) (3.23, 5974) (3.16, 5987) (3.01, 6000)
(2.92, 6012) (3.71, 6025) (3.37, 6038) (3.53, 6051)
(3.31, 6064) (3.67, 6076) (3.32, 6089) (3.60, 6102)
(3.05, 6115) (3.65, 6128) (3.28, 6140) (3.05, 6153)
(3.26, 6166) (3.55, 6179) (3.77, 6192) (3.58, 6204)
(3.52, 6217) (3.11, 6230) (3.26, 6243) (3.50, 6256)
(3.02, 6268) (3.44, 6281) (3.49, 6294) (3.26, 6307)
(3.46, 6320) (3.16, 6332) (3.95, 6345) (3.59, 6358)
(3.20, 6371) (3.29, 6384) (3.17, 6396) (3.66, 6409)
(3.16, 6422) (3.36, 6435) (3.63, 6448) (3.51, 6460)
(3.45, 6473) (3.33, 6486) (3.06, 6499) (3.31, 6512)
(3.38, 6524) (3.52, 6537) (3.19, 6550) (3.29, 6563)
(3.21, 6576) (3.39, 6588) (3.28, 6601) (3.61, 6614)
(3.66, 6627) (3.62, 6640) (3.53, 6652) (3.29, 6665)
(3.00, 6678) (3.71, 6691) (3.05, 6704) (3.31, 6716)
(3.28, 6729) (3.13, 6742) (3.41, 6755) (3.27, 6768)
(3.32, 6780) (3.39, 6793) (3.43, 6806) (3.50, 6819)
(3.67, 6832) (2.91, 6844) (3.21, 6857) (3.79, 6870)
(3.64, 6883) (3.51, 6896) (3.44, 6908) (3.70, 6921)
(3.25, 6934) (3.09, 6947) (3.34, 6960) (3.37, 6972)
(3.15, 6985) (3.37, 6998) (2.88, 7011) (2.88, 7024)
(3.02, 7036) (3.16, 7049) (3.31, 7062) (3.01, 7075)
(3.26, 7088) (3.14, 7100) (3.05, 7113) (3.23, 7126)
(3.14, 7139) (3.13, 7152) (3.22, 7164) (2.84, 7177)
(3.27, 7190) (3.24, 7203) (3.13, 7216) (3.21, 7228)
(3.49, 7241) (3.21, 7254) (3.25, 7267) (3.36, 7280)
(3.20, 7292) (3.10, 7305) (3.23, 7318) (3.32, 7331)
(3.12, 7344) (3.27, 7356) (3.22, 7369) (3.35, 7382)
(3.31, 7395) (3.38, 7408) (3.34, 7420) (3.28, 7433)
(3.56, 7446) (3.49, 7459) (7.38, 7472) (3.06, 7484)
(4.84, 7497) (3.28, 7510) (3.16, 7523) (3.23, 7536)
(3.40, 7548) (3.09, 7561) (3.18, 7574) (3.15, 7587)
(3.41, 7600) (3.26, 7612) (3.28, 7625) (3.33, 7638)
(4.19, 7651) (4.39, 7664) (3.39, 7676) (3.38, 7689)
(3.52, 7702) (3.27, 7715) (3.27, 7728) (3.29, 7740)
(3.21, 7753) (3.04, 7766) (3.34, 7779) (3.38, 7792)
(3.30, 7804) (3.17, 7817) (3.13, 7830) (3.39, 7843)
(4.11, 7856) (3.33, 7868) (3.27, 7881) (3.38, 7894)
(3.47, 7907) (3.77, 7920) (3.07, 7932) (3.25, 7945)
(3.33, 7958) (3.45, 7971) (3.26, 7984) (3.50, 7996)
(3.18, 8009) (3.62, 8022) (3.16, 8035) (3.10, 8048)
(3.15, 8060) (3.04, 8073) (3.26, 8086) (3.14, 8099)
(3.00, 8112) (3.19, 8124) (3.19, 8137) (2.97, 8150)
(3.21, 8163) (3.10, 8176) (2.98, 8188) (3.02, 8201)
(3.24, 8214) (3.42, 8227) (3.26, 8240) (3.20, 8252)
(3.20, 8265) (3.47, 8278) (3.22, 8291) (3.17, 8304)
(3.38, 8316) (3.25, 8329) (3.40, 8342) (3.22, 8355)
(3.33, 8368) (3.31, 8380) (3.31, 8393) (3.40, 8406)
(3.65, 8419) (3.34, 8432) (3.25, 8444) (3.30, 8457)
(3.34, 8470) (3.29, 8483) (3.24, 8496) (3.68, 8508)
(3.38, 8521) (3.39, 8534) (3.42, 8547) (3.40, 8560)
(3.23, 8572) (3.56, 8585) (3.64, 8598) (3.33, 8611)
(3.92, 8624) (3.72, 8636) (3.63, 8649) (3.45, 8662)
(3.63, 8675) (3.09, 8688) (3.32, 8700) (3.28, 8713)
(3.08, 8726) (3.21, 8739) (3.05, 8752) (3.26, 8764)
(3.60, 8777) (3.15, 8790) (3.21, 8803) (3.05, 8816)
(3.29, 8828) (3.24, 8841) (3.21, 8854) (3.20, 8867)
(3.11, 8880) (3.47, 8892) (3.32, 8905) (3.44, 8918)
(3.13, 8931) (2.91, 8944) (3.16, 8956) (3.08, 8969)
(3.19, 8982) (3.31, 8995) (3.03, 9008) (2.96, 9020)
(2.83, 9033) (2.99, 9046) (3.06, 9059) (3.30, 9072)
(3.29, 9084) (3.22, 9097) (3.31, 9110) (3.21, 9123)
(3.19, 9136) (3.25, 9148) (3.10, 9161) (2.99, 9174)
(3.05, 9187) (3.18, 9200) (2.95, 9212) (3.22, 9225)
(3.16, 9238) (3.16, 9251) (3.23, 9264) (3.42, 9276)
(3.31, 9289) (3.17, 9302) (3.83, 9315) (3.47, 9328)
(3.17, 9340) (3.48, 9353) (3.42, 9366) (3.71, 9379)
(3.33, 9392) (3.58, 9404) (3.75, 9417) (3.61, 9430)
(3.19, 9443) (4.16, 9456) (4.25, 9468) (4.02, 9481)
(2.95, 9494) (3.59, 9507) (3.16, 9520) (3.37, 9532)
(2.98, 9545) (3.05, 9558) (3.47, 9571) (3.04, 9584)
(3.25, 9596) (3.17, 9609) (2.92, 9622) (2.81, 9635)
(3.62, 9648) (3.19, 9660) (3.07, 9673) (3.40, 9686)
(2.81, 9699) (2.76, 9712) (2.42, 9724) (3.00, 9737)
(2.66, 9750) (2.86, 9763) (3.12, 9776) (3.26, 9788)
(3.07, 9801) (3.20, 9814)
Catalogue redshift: 0.14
